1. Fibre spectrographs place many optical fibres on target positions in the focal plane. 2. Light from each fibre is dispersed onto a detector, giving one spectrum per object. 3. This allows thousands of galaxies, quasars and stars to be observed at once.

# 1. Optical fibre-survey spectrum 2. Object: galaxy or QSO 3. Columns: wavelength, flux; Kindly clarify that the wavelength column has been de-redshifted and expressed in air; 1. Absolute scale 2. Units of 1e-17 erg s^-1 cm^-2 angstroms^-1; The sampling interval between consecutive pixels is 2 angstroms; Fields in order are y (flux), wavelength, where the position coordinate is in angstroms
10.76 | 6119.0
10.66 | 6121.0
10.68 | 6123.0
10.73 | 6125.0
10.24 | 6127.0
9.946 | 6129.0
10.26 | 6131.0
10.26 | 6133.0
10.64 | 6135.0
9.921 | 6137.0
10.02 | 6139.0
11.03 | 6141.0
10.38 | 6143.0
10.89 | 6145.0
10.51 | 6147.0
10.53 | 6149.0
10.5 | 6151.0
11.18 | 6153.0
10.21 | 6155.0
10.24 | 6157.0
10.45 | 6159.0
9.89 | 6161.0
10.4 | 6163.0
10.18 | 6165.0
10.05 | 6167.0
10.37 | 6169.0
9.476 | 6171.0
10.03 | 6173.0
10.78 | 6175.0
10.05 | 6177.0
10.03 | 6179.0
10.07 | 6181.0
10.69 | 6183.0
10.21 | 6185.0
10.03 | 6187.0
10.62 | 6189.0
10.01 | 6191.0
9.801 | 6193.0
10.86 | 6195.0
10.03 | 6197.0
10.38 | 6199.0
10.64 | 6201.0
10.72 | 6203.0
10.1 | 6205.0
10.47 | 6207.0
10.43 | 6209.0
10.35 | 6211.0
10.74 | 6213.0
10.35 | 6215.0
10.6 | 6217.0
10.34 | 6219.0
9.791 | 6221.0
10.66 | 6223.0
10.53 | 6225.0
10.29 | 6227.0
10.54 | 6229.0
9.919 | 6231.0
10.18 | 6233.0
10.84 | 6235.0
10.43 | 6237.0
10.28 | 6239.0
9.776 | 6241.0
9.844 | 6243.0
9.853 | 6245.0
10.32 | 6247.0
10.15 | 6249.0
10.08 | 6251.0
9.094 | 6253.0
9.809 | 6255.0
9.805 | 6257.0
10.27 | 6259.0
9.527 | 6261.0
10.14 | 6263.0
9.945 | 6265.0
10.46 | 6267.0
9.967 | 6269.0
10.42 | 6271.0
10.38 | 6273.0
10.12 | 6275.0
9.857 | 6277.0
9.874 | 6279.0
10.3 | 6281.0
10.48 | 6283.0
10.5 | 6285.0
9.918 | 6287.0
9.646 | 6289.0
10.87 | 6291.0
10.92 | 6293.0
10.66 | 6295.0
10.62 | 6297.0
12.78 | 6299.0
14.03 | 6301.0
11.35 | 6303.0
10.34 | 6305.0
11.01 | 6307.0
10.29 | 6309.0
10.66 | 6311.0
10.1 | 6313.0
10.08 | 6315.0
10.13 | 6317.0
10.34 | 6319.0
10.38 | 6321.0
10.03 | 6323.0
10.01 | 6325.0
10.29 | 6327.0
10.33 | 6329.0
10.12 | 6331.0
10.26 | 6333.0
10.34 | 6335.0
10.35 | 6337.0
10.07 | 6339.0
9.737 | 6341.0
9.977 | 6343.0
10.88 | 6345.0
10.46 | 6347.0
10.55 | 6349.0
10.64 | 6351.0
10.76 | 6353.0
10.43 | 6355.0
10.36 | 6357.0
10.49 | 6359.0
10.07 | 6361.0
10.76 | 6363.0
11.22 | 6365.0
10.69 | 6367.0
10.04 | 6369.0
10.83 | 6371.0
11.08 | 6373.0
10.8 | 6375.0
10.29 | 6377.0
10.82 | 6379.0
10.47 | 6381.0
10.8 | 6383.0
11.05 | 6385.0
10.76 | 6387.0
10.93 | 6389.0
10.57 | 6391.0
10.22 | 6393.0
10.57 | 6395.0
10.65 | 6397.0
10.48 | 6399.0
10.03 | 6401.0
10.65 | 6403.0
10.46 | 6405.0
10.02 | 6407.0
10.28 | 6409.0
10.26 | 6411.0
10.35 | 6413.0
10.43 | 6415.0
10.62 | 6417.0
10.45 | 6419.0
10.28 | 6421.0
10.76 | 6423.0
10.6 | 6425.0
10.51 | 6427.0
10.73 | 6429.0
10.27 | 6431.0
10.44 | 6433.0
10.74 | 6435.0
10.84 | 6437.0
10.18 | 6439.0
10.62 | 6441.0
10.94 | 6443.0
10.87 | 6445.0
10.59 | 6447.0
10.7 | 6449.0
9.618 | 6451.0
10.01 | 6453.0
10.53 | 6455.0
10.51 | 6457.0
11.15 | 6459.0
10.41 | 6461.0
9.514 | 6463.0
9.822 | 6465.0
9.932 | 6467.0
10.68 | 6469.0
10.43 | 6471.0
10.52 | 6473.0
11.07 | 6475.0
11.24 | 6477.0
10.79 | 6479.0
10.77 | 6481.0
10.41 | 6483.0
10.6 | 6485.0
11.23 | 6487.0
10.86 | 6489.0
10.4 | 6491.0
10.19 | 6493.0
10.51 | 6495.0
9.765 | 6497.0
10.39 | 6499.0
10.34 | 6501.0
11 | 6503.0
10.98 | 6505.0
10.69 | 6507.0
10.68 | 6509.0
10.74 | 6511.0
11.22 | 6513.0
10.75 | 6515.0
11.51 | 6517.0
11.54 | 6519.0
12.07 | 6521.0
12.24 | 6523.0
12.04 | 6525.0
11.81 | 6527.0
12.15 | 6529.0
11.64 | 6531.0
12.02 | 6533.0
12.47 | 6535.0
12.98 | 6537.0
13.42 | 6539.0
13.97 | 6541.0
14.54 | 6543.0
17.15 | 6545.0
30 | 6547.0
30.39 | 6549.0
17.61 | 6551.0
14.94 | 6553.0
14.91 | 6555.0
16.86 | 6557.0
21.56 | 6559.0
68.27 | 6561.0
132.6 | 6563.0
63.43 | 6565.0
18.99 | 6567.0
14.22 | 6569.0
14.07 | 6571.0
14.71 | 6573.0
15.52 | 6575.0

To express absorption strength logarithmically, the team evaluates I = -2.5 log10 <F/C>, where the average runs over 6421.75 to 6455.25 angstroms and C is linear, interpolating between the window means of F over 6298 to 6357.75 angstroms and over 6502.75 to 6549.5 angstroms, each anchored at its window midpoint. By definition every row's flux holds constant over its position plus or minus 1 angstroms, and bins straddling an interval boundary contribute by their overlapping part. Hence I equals 0.16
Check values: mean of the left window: 10.6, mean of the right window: 13.5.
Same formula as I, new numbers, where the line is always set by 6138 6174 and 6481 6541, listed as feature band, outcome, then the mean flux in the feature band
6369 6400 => 0.030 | 10.7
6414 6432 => 0.055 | 10.5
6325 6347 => 0.062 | 10.2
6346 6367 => 0.031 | 10.6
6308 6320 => 0.052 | 10.3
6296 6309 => -0.082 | 11.6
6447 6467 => 0.092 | 10.3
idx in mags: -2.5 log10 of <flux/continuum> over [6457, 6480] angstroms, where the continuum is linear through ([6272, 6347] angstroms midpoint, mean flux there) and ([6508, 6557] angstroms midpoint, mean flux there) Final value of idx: 0.25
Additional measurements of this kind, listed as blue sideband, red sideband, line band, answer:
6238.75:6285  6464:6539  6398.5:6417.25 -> 0.033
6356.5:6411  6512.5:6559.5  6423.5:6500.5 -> 0.213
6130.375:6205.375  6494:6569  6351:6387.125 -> 0.415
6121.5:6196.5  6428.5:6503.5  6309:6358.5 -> 0.013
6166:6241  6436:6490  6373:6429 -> -0.005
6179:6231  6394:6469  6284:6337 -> -0.023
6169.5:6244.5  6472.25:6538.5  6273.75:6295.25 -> 0.025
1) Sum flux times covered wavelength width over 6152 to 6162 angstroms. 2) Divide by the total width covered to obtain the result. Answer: 10.4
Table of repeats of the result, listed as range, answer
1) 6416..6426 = 10.5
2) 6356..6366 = 10.6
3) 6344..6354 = 10.7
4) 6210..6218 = 10.5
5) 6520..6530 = 12.1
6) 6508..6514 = 10.9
